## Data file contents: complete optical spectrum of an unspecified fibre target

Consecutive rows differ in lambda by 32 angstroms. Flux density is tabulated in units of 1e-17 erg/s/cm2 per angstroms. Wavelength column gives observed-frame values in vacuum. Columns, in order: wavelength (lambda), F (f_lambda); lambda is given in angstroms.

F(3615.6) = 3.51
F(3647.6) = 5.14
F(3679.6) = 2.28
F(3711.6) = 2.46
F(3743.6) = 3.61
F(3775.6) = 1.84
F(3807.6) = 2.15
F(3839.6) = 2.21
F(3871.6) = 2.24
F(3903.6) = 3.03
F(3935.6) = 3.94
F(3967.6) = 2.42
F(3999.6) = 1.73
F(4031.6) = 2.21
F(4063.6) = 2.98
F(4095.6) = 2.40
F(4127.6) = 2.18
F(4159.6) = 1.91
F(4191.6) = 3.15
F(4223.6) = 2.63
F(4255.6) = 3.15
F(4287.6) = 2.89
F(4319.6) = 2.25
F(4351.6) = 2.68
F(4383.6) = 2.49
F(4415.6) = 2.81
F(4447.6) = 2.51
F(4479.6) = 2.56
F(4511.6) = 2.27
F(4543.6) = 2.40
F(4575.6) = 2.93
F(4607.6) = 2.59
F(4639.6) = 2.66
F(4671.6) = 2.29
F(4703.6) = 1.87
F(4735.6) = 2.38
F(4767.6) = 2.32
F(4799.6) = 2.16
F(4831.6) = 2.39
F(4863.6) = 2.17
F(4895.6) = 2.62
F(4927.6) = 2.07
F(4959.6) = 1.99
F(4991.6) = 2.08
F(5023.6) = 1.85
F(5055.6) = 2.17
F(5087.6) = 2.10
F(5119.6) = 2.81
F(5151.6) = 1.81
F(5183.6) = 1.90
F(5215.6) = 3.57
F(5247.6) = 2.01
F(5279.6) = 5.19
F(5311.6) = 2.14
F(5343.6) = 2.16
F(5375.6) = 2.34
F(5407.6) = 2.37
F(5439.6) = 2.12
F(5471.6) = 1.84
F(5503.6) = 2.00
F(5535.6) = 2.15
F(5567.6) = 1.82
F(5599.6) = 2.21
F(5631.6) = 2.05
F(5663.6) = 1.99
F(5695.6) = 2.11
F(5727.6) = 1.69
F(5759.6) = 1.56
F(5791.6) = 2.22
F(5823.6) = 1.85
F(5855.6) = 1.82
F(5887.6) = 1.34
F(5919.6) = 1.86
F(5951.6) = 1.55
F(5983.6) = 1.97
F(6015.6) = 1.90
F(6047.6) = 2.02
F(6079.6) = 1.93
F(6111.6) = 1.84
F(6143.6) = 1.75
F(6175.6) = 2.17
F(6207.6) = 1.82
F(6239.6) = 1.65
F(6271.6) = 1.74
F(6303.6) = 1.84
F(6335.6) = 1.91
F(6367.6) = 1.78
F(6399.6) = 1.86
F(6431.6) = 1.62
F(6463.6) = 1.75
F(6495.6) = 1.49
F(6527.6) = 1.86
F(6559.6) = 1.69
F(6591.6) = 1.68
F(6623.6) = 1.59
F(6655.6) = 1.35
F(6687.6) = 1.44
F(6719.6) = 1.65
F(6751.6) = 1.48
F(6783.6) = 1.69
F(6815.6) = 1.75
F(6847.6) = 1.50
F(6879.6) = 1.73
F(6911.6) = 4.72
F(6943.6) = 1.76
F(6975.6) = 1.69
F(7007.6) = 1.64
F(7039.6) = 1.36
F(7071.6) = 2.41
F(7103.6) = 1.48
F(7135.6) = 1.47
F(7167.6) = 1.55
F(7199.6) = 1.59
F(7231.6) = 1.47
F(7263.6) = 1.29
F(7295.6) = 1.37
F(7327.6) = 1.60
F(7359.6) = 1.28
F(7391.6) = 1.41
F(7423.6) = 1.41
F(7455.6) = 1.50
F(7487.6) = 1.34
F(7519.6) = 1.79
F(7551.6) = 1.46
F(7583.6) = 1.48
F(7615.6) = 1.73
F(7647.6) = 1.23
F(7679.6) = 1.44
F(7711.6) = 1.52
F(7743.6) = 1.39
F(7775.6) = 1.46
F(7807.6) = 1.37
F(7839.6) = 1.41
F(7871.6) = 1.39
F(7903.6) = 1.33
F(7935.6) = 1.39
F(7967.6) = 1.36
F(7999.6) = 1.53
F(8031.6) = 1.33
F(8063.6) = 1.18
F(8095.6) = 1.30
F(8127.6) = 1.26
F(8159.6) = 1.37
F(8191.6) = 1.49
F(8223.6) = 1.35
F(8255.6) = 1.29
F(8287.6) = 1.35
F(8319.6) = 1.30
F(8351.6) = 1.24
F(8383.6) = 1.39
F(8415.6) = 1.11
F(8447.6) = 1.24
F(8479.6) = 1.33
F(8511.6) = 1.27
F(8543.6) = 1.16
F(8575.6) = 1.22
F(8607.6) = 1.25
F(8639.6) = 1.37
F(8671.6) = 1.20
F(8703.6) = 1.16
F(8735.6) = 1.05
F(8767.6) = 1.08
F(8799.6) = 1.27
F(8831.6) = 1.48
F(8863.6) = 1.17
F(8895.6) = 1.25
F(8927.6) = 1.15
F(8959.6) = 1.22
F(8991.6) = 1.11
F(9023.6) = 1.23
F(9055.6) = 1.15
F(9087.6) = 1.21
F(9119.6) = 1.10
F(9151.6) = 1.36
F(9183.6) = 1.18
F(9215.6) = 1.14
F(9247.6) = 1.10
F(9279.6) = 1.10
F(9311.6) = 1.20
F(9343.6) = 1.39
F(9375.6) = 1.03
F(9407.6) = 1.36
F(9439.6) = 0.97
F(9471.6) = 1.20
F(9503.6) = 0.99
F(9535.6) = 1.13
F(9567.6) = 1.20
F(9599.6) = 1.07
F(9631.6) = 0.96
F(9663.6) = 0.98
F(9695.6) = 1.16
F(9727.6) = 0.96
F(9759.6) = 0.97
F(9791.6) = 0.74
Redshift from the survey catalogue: 0.05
